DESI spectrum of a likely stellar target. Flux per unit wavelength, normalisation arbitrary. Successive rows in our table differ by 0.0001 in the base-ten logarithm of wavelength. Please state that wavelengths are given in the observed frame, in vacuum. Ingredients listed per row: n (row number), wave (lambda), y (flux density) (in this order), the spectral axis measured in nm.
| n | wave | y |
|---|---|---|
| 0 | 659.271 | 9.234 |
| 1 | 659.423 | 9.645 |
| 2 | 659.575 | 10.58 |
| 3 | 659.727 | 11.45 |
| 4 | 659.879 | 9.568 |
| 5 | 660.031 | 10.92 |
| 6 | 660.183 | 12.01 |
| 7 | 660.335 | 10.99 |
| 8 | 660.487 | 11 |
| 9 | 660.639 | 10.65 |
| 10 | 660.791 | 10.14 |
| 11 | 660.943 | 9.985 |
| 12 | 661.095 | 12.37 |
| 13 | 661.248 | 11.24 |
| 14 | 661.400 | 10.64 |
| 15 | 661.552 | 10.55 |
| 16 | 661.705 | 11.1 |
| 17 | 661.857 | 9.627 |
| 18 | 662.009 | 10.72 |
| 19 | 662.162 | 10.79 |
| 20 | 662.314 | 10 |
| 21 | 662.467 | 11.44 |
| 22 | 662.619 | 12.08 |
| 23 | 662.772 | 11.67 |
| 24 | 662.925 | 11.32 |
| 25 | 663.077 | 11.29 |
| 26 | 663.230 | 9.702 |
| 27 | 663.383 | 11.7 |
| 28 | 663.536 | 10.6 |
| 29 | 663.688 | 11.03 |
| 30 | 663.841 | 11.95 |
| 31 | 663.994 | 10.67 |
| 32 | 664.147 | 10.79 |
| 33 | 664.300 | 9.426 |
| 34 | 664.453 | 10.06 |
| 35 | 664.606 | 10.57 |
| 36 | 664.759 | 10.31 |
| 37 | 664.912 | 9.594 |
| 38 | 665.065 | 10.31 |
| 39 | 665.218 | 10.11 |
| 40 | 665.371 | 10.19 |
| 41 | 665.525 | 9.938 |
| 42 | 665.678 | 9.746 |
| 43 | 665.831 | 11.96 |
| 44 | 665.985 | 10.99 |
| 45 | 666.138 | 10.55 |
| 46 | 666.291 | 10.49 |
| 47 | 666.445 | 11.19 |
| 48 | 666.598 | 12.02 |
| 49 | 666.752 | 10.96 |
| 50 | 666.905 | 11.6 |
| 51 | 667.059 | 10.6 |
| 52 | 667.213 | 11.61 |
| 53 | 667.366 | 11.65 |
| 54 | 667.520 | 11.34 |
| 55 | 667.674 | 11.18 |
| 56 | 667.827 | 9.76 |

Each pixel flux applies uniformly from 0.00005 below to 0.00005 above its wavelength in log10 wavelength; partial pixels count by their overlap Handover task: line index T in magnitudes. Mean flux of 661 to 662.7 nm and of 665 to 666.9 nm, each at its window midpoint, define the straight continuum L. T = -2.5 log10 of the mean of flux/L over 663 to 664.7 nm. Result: 0.014 mag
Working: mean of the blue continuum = 10.9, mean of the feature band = 10.7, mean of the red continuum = 10.7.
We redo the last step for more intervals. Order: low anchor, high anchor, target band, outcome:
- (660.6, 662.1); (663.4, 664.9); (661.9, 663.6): -0.03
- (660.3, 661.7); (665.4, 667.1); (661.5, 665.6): 0.02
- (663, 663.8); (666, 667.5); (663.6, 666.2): 0.06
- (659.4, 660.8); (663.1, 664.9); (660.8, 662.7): -0.02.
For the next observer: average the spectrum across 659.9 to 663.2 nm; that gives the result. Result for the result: 10.9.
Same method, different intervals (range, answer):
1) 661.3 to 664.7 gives 10.8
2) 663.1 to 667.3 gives 10.7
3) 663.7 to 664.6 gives 10.6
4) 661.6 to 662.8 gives 10.9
